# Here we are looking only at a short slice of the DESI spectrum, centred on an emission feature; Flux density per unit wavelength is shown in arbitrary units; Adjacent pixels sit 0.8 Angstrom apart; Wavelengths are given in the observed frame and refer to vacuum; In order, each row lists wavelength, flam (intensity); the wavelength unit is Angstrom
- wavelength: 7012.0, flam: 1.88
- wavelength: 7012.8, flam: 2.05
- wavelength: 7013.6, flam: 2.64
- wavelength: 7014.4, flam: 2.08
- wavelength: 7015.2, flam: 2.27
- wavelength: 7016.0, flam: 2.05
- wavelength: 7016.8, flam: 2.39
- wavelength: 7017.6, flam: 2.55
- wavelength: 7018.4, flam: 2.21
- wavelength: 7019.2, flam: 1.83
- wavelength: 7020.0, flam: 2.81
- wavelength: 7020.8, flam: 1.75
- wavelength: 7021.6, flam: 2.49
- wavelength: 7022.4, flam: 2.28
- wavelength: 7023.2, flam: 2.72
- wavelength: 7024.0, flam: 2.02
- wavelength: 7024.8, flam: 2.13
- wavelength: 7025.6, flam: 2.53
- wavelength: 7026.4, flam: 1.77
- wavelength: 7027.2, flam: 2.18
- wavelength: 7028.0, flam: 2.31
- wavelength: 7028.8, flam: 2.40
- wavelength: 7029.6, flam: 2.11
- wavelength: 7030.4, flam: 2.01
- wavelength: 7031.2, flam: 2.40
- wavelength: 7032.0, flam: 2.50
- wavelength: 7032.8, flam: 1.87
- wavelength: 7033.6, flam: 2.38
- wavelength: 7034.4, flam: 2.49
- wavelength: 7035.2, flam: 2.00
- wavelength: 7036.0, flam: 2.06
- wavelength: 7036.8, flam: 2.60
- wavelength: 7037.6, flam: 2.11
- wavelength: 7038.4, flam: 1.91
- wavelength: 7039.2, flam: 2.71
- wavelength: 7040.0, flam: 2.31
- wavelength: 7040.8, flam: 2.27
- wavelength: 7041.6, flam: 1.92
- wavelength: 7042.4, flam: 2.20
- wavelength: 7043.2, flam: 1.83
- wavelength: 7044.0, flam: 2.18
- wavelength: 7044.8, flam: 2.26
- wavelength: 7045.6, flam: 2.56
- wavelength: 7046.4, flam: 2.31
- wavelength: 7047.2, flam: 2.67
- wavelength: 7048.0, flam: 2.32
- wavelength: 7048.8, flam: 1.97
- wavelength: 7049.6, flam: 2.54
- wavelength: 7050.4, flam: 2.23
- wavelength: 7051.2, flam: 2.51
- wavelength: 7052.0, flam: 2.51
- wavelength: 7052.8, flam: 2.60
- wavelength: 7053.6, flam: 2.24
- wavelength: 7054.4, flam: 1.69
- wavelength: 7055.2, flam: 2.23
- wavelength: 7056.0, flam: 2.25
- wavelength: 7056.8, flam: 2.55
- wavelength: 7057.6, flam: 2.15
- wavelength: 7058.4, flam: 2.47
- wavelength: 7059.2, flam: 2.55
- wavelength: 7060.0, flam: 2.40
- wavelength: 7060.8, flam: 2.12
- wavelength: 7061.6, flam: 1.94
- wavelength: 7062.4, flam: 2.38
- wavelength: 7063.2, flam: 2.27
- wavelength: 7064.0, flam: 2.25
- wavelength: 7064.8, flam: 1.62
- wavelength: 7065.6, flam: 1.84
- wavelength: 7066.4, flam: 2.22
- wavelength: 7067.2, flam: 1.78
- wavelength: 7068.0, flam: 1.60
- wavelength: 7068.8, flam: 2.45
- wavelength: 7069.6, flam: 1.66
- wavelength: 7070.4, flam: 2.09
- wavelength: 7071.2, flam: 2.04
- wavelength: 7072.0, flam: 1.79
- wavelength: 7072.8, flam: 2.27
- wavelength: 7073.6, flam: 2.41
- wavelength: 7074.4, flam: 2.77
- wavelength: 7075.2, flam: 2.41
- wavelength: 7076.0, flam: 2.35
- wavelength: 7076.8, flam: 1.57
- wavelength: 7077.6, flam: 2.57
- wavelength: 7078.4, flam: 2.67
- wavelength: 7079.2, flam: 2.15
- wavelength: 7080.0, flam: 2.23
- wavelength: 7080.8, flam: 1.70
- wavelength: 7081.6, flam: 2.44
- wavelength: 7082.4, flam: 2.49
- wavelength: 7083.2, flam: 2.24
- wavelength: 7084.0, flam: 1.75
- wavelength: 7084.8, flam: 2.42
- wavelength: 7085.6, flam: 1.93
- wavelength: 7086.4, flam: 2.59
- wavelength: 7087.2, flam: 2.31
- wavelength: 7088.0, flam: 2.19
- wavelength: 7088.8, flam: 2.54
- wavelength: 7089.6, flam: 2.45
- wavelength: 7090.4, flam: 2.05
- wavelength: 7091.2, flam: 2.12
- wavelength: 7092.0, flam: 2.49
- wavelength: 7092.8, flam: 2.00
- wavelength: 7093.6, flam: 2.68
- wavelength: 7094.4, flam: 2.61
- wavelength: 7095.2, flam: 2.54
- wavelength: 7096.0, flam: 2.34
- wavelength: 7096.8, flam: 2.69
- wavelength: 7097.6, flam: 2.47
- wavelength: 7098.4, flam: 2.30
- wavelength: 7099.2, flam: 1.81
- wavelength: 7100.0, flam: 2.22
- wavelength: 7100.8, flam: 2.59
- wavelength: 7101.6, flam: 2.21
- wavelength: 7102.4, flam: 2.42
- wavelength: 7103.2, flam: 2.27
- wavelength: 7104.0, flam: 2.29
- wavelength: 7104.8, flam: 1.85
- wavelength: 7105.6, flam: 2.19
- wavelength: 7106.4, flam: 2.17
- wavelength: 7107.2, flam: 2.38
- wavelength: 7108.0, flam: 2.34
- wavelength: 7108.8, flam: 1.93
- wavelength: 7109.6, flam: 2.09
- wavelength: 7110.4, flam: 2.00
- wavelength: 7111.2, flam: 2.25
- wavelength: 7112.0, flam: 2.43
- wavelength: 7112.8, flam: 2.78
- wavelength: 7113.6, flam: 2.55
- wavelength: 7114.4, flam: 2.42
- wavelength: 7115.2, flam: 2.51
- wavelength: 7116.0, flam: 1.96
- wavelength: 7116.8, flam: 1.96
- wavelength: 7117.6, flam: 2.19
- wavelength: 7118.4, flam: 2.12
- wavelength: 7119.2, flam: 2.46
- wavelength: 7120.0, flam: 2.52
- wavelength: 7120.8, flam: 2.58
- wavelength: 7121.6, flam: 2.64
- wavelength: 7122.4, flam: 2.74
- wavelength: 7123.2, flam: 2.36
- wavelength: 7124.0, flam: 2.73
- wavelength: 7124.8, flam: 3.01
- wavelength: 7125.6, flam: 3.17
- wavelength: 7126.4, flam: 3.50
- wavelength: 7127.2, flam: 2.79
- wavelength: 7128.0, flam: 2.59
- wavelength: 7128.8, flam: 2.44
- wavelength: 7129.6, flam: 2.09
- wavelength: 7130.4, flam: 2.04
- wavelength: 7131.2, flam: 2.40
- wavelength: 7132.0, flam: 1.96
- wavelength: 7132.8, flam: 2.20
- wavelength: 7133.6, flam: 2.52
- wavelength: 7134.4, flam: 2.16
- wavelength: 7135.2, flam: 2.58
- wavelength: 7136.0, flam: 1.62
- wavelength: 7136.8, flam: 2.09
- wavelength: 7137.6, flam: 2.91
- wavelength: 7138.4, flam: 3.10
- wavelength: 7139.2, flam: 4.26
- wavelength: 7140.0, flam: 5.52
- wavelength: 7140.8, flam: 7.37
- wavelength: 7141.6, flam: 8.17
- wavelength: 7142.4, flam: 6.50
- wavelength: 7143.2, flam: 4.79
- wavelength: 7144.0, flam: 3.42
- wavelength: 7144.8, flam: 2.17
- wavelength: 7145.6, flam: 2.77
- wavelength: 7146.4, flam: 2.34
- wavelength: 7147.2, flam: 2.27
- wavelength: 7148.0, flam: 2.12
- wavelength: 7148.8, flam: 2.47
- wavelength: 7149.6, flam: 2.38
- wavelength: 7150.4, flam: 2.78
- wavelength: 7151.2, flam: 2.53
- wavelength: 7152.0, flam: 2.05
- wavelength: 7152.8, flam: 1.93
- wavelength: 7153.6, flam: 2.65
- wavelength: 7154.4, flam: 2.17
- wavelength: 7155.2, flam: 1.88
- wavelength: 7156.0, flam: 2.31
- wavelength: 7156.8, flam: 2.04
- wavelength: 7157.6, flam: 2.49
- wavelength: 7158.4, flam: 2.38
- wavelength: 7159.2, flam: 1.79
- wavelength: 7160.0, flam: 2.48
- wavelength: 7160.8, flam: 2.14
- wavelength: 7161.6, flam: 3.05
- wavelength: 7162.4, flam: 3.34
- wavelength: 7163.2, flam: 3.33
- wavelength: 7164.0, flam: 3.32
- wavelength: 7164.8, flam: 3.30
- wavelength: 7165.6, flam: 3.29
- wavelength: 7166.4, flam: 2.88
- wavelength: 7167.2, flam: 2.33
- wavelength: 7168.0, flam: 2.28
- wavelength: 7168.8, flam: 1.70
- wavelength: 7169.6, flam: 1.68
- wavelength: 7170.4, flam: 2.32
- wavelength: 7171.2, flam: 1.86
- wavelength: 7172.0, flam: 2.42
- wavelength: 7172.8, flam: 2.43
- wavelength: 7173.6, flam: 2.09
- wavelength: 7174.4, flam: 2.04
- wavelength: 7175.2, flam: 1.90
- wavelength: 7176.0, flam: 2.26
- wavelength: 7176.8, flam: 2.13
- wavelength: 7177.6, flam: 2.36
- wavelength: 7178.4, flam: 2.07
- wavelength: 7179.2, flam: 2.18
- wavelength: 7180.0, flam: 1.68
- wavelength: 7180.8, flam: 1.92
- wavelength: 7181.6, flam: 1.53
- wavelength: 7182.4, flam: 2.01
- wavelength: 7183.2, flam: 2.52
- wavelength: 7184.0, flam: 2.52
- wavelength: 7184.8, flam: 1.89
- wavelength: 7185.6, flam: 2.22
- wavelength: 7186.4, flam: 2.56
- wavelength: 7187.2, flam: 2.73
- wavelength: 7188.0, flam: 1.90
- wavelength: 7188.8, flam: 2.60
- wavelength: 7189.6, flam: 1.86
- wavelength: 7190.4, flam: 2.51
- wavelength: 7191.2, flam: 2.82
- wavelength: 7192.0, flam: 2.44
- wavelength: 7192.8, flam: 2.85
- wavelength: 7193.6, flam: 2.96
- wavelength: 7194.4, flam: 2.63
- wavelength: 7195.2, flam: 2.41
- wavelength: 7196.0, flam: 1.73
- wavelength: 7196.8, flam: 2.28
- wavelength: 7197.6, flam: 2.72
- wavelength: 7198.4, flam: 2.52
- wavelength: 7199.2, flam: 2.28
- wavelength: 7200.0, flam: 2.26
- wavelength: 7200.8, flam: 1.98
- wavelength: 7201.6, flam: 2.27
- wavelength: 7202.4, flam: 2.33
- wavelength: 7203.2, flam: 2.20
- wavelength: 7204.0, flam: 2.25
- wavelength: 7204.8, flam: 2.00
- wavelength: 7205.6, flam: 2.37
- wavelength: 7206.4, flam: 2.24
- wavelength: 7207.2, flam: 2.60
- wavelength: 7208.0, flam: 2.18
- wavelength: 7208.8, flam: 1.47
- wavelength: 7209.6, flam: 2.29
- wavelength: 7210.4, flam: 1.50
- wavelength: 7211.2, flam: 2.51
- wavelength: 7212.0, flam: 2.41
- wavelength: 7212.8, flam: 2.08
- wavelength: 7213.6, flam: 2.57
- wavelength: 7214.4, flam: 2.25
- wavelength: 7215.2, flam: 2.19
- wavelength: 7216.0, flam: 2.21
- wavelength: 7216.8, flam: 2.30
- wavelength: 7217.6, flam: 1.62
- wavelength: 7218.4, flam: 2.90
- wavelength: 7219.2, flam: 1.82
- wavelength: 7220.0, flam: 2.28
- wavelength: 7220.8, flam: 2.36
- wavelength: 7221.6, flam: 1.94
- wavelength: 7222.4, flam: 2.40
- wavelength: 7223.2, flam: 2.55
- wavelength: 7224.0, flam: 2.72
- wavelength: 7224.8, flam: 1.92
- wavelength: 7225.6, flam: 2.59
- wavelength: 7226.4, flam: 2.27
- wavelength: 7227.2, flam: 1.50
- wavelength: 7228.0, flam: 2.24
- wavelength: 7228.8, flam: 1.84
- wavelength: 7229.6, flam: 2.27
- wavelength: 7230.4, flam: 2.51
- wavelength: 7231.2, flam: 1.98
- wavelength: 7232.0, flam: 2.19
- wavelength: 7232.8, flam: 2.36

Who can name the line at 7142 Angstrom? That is Halpha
